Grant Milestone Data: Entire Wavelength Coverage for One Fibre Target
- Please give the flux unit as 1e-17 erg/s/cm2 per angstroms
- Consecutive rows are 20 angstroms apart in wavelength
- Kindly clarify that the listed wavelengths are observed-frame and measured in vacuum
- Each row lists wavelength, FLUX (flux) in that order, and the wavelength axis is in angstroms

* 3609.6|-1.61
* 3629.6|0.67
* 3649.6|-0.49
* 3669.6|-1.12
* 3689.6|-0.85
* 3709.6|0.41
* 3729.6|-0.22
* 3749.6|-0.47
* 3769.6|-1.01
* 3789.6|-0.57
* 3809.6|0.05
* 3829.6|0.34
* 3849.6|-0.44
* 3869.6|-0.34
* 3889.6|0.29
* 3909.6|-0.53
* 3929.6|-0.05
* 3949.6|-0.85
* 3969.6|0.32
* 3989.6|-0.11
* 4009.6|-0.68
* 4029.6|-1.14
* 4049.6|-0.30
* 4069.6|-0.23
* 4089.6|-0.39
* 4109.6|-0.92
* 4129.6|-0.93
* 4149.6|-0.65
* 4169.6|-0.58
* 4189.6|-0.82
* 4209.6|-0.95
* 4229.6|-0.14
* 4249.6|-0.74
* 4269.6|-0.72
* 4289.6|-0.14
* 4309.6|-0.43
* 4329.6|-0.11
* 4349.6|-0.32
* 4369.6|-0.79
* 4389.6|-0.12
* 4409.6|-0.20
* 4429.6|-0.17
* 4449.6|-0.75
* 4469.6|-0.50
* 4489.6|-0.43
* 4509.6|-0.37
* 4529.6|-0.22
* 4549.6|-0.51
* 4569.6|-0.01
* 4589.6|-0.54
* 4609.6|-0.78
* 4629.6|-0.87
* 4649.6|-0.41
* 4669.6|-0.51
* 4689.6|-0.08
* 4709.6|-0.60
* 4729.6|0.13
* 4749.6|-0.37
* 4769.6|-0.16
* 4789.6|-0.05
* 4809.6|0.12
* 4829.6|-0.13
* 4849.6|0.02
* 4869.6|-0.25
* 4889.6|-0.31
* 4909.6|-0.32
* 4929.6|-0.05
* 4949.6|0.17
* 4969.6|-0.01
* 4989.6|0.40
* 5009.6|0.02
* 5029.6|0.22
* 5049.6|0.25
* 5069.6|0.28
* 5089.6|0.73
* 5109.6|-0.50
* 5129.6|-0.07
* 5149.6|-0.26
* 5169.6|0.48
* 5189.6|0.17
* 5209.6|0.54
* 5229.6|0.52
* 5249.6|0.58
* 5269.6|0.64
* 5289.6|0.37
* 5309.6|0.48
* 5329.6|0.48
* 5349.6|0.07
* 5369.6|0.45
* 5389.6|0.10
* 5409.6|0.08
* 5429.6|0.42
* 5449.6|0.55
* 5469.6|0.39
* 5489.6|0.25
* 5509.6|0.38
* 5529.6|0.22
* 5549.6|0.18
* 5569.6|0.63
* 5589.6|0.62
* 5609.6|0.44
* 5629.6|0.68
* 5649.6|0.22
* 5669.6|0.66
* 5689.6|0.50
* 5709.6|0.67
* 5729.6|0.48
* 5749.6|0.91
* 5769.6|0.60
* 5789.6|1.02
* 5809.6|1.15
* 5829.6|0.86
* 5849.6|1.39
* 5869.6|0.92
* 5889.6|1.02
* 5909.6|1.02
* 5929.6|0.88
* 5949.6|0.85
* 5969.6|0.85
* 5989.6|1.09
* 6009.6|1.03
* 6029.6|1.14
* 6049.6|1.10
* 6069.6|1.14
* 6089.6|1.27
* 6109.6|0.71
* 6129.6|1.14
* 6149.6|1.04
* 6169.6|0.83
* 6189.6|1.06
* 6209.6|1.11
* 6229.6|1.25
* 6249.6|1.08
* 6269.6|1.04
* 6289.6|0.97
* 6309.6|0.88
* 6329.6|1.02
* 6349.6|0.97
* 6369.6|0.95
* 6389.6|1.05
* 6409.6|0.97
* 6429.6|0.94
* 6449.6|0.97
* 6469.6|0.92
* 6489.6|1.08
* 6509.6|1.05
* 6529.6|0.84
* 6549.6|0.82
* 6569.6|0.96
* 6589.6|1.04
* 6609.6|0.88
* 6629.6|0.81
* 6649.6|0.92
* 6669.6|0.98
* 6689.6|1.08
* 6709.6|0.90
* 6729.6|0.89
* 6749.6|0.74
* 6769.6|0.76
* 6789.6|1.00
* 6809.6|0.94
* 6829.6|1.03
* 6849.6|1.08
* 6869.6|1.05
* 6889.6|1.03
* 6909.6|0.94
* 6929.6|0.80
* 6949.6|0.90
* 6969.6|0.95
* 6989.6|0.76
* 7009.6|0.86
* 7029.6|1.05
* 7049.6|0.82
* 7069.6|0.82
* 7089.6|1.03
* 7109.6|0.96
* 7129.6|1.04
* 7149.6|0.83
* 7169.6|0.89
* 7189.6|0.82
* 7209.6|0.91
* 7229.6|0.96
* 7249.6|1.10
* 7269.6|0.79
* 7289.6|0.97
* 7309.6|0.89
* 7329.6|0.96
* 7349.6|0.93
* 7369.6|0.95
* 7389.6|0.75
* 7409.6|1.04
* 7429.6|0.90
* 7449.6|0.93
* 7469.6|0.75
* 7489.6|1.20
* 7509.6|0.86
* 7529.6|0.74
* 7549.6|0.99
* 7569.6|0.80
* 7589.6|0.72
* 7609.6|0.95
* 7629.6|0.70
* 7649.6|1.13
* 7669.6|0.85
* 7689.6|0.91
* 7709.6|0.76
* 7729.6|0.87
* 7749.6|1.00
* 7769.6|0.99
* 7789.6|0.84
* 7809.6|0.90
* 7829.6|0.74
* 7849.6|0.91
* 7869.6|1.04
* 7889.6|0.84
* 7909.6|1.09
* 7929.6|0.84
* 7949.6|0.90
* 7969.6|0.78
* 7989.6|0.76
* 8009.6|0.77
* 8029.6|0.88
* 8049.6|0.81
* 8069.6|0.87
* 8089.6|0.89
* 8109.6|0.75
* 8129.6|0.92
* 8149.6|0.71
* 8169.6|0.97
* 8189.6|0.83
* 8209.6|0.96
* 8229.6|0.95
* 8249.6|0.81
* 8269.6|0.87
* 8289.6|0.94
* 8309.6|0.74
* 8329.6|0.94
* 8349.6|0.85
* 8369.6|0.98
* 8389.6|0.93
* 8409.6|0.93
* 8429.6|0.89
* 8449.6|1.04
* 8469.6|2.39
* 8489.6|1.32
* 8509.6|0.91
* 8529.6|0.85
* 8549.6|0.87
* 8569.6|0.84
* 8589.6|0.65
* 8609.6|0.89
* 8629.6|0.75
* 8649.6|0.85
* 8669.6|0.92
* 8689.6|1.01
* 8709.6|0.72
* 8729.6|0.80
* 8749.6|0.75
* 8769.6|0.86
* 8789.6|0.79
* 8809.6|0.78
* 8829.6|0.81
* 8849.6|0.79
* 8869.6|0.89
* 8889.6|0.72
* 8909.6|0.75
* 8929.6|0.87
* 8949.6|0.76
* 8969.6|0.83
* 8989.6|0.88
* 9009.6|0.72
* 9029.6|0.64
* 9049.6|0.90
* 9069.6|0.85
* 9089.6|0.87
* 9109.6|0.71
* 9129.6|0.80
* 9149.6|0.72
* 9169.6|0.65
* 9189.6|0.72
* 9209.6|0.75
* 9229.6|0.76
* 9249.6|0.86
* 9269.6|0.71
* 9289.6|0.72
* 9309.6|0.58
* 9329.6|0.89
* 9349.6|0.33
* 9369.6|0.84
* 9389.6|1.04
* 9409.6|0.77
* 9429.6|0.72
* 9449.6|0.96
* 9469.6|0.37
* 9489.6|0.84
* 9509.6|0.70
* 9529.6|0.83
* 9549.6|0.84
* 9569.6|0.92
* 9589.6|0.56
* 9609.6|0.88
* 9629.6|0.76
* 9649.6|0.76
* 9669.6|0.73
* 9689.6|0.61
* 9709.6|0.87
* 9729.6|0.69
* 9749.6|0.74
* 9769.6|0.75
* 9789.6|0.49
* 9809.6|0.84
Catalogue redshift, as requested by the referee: 0.29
